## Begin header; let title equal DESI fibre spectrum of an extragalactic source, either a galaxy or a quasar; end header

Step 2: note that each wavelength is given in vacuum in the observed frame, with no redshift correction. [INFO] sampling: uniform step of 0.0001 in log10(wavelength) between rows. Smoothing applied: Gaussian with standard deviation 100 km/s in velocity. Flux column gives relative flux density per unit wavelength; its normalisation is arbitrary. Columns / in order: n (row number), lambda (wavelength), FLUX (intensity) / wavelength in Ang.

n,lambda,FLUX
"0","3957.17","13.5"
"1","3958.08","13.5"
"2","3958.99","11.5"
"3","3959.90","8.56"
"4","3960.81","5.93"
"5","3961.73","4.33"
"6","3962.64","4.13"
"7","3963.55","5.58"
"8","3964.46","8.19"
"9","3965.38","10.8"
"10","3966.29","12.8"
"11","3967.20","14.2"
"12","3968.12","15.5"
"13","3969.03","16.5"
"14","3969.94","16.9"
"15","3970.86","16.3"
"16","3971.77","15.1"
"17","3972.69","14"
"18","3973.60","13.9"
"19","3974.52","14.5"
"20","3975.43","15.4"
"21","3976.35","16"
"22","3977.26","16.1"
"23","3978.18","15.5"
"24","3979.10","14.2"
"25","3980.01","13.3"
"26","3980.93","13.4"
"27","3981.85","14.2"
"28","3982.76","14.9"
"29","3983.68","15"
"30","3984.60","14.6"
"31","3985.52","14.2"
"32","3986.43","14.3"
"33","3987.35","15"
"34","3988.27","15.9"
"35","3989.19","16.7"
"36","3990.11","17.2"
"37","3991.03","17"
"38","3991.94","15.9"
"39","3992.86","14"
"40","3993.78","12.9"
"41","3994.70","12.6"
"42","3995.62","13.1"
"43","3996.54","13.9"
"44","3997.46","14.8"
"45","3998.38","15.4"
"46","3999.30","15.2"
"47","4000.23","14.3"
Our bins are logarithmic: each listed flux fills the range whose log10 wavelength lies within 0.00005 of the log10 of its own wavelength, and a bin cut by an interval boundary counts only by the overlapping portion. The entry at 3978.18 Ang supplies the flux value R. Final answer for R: 15.5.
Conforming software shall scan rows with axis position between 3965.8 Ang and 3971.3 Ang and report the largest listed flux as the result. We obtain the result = 16.9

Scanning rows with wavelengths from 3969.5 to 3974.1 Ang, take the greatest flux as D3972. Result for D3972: 16.9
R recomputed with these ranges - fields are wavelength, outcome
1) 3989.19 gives 16.7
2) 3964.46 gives 8.19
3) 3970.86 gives 16.3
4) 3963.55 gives 5.58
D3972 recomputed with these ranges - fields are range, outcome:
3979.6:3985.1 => 15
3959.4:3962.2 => 8.56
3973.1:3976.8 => 16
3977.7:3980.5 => 15.5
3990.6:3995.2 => 17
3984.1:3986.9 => 14.6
